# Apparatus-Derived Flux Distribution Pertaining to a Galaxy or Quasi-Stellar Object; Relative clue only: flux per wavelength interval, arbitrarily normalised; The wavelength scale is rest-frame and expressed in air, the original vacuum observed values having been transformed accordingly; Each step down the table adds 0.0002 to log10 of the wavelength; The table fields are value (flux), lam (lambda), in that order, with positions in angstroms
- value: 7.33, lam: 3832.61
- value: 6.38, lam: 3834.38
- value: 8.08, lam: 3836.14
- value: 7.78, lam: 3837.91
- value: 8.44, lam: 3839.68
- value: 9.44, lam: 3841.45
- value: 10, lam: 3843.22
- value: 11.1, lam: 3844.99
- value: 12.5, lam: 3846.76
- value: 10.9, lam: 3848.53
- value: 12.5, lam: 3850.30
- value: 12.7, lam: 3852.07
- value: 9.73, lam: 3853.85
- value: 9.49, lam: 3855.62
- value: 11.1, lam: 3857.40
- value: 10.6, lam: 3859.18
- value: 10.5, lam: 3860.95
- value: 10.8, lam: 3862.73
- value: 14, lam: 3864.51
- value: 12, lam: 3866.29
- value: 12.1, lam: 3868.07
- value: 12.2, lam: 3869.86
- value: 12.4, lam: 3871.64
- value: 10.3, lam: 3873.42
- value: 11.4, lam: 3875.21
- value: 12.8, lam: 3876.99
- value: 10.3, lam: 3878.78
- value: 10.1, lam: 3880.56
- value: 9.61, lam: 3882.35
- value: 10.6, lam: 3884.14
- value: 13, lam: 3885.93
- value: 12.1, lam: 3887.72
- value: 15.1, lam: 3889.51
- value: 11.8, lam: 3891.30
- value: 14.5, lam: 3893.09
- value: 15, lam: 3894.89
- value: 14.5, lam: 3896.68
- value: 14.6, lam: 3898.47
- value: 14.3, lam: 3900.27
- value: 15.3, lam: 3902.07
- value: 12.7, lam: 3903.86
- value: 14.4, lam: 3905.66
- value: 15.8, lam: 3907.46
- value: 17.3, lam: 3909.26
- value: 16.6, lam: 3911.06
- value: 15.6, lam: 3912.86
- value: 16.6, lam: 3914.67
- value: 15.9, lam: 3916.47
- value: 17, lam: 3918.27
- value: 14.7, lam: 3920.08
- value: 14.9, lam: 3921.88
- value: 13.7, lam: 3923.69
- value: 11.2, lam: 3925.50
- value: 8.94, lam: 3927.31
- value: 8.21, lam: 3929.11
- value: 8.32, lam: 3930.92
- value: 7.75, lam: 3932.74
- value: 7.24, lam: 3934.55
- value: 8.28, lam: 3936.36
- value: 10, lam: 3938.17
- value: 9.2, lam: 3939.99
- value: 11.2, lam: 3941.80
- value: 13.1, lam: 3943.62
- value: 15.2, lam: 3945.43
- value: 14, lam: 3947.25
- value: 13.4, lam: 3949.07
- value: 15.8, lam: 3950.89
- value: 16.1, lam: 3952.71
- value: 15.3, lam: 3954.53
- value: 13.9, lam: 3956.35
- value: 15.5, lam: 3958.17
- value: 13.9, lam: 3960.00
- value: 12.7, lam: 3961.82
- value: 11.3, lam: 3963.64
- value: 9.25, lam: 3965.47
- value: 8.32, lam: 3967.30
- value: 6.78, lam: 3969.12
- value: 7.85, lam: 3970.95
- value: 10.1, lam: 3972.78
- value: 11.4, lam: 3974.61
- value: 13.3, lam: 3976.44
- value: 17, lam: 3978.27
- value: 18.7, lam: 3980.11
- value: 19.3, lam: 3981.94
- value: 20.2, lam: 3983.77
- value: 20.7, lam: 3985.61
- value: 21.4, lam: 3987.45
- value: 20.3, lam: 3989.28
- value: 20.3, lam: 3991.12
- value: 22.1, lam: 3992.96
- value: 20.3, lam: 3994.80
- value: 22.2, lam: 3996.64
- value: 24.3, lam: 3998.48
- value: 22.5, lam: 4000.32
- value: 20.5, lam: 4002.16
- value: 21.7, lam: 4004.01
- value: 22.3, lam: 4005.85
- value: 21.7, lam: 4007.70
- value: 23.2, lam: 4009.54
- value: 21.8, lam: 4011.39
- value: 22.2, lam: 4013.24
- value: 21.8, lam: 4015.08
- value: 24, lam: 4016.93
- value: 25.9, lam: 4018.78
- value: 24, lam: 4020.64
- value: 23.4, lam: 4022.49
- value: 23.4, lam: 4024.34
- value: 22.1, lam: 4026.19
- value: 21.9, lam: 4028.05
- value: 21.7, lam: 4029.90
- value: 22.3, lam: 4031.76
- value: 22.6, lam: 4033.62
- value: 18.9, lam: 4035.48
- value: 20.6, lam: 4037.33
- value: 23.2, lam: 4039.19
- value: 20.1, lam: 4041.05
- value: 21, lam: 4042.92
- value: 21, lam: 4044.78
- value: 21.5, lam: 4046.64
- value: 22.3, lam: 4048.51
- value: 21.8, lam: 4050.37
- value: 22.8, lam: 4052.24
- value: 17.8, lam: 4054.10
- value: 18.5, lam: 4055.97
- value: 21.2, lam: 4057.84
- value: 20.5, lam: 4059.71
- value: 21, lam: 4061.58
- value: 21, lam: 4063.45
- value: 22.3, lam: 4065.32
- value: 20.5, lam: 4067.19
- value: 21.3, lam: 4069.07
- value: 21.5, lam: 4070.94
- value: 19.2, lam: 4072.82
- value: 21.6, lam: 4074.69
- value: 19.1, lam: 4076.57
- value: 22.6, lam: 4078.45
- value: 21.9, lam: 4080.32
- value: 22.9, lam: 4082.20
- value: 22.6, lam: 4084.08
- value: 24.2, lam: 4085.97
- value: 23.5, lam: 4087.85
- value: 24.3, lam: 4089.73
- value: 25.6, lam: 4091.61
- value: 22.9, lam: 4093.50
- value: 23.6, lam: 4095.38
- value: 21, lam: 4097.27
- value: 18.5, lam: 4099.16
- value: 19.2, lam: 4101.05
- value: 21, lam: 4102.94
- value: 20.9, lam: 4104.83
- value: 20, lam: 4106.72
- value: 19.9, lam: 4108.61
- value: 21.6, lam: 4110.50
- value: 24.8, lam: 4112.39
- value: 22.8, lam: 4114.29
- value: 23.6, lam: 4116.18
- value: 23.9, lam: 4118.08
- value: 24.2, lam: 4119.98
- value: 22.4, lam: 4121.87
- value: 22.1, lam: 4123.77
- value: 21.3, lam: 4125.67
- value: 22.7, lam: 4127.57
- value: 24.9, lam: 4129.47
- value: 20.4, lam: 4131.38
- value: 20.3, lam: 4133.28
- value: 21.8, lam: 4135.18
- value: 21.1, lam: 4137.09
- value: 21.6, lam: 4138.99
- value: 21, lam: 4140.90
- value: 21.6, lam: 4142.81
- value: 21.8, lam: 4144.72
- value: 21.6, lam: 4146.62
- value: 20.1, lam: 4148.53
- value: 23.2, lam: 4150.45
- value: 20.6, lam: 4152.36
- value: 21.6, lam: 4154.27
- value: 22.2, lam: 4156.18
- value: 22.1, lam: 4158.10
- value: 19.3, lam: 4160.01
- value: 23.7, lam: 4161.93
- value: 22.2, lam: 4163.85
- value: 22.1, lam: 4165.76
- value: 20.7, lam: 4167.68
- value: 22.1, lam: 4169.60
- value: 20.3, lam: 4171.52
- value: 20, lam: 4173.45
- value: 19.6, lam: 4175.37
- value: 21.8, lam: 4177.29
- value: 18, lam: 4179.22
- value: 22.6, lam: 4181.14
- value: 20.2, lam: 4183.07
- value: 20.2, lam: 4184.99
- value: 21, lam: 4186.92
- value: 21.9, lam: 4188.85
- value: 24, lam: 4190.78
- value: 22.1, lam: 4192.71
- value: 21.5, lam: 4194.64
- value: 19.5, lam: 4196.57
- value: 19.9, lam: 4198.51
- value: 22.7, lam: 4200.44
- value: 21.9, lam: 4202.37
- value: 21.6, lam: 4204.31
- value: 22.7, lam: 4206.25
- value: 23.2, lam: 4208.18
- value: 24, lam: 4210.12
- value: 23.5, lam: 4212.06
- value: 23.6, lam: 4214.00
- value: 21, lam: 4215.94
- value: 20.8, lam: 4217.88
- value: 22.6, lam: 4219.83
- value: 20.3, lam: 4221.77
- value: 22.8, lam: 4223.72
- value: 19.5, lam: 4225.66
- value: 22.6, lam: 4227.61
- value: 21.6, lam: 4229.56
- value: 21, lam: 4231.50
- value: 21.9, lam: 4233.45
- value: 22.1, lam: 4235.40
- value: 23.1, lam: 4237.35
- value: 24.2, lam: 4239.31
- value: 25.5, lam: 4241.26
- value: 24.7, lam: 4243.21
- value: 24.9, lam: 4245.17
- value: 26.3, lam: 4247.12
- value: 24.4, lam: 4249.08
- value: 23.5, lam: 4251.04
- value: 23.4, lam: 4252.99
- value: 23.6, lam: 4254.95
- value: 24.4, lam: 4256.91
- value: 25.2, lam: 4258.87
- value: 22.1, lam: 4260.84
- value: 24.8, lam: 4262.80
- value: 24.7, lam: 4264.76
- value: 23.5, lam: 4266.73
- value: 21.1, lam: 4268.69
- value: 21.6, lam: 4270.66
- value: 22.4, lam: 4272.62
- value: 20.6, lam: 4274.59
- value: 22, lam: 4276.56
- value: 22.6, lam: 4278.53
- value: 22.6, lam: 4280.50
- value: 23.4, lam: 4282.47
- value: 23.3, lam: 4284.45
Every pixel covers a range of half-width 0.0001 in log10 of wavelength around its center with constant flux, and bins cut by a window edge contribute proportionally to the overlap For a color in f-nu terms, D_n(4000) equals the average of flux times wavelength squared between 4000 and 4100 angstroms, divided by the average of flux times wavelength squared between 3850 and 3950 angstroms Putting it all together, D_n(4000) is 1.90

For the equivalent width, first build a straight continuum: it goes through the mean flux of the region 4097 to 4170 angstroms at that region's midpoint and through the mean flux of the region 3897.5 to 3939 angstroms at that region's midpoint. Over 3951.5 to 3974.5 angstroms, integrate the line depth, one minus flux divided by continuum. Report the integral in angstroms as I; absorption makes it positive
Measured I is 4.6 angstroms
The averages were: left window 13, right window 21.7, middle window 11.8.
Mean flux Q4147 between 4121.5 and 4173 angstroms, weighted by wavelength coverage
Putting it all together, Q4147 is 21.6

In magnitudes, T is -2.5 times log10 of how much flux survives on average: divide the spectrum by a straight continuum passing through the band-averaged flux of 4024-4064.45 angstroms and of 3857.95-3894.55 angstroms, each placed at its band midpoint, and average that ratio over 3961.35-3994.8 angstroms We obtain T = 0.16 mag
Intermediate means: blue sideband 11.9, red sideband 21.2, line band 15.2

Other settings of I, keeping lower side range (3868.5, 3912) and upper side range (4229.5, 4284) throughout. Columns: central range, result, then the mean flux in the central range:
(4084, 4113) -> -4.8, 22.1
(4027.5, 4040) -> -3.2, 21.6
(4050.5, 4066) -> -2.5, 20.7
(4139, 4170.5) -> -1.8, 21.6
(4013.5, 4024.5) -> -4.6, 23.7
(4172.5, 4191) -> 0.4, 20.8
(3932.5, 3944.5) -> 4.1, 9.63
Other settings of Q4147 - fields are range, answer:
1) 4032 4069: 21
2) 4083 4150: 22.1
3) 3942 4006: 16.2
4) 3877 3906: 13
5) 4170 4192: 20.9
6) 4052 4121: 21.7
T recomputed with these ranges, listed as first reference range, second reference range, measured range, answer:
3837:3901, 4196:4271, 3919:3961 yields 0.14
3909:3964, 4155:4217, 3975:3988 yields -0.25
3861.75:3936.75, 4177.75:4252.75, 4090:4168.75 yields -0.12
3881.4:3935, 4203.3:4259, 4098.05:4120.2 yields -0.12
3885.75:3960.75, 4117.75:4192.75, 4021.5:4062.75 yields -0.21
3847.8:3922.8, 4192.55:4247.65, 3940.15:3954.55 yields 0.07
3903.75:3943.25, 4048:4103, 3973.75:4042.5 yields -0.20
